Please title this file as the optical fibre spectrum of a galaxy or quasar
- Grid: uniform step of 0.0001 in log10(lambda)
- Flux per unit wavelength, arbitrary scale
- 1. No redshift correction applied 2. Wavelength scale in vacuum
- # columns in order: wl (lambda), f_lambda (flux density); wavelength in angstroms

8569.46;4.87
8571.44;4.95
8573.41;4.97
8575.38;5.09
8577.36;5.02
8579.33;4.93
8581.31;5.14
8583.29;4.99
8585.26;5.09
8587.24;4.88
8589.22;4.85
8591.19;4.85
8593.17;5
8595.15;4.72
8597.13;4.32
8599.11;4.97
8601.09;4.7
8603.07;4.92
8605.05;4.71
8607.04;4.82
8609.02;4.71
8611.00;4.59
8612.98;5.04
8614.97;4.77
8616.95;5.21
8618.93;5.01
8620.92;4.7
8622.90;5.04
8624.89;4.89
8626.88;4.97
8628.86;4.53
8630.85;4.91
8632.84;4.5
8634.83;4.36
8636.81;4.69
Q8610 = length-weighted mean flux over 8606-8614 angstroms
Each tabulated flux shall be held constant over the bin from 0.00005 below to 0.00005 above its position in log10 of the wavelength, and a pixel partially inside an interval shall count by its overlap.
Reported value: 4.79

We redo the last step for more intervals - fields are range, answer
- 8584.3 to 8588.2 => 4.98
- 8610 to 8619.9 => 4.93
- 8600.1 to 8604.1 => 4.81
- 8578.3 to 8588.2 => 5.01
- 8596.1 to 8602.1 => 4.66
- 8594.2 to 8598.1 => 4.52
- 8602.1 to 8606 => 4.82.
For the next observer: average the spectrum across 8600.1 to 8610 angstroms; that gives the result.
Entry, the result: 4.77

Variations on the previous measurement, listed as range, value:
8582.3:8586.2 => 5.05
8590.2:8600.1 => 4.77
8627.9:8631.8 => 4.72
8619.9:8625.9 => 4.87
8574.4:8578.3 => 5.05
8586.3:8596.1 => 4.86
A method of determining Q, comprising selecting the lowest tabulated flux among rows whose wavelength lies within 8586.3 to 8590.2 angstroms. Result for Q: 4.85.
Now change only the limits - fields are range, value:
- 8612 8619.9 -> 4.77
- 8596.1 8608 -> 4.32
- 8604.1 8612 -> 4.59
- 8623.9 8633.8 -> 4.5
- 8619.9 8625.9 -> 4.7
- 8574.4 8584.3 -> 4.93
